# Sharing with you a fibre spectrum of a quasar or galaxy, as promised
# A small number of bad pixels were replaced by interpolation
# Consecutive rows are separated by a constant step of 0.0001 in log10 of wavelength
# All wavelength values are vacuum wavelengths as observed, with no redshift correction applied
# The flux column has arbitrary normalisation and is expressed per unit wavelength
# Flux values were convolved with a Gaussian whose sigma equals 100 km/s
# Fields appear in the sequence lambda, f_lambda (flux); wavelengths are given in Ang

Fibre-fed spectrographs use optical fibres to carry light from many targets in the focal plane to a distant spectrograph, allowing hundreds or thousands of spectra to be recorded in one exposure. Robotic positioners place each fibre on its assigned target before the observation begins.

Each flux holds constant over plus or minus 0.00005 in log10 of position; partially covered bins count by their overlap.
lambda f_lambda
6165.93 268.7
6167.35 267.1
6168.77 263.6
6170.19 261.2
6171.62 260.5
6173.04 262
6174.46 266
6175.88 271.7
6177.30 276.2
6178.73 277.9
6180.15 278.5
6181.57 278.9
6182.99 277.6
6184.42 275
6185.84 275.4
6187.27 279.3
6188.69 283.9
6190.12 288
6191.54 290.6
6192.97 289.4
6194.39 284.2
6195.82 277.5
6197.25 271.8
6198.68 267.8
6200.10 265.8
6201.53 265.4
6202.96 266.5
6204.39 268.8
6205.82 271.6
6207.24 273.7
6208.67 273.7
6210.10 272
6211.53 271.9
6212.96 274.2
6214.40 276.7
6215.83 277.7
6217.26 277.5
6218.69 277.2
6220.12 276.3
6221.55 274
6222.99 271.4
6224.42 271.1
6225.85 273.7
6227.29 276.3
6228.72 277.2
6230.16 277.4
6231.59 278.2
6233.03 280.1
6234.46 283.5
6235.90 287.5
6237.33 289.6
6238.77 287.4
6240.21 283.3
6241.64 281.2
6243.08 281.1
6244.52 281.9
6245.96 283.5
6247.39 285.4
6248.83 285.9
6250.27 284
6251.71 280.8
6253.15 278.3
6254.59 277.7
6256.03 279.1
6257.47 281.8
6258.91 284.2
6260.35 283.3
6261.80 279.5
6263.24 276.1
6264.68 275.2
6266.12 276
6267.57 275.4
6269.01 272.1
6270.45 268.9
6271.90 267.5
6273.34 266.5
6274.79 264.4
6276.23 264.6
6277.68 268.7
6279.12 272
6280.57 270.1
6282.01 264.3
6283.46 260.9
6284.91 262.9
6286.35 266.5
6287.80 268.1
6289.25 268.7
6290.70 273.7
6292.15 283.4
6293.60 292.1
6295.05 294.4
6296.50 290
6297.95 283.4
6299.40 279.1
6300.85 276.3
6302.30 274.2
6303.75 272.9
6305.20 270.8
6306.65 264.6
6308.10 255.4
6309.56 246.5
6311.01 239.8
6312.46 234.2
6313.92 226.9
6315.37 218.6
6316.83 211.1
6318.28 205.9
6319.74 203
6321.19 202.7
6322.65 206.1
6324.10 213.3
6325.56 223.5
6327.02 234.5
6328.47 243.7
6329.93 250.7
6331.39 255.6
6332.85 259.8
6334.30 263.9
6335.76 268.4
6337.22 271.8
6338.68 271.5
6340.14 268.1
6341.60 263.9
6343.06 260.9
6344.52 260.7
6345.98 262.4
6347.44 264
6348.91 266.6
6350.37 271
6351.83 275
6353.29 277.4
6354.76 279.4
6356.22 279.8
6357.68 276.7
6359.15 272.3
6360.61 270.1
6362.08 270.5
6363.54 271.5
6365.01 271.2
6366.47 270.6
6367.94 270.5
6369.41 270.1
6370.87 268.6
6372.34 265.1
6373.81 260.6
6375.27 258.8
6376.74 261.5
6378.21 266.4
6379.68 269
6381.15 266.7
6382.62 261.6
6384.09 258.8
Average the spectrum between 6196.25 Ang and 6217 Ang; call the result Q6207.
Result 271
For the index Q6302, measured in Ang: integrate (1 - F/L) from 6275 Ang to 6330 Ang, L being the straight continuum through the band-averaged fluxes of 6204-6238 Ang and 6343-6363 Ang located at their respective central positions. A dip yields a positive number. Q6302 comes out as 3.9 Ang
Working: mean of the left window 276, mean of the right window 271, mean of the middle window 254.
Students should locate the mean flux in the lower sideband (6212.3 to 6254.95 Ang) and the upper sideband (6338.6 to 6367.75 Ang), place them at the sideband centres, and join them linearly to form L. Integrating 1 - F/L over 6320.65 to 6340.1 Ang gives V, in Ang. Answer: 1.9 Ang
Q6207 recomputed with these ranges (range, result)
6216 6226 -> 275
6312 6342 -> 238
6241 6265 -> 281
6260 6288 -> 270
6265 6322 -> 260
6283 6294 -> 272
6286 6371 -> 259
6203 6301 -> 277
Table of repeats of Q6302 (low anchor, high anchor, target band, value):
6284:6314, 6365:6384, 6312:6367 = 3.0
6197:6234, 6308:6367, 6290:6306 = -1.3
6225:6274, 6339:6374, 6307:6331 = 4.0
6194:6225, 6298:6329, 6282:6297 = -1.7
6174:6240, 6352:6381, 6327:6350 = 0.8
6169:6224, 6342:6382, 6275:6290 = 0.3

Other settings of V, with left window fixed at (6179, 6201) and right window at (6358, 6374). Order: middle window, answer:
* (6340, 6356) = 0.1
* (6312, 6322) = 2.1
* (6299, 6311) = 0.3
